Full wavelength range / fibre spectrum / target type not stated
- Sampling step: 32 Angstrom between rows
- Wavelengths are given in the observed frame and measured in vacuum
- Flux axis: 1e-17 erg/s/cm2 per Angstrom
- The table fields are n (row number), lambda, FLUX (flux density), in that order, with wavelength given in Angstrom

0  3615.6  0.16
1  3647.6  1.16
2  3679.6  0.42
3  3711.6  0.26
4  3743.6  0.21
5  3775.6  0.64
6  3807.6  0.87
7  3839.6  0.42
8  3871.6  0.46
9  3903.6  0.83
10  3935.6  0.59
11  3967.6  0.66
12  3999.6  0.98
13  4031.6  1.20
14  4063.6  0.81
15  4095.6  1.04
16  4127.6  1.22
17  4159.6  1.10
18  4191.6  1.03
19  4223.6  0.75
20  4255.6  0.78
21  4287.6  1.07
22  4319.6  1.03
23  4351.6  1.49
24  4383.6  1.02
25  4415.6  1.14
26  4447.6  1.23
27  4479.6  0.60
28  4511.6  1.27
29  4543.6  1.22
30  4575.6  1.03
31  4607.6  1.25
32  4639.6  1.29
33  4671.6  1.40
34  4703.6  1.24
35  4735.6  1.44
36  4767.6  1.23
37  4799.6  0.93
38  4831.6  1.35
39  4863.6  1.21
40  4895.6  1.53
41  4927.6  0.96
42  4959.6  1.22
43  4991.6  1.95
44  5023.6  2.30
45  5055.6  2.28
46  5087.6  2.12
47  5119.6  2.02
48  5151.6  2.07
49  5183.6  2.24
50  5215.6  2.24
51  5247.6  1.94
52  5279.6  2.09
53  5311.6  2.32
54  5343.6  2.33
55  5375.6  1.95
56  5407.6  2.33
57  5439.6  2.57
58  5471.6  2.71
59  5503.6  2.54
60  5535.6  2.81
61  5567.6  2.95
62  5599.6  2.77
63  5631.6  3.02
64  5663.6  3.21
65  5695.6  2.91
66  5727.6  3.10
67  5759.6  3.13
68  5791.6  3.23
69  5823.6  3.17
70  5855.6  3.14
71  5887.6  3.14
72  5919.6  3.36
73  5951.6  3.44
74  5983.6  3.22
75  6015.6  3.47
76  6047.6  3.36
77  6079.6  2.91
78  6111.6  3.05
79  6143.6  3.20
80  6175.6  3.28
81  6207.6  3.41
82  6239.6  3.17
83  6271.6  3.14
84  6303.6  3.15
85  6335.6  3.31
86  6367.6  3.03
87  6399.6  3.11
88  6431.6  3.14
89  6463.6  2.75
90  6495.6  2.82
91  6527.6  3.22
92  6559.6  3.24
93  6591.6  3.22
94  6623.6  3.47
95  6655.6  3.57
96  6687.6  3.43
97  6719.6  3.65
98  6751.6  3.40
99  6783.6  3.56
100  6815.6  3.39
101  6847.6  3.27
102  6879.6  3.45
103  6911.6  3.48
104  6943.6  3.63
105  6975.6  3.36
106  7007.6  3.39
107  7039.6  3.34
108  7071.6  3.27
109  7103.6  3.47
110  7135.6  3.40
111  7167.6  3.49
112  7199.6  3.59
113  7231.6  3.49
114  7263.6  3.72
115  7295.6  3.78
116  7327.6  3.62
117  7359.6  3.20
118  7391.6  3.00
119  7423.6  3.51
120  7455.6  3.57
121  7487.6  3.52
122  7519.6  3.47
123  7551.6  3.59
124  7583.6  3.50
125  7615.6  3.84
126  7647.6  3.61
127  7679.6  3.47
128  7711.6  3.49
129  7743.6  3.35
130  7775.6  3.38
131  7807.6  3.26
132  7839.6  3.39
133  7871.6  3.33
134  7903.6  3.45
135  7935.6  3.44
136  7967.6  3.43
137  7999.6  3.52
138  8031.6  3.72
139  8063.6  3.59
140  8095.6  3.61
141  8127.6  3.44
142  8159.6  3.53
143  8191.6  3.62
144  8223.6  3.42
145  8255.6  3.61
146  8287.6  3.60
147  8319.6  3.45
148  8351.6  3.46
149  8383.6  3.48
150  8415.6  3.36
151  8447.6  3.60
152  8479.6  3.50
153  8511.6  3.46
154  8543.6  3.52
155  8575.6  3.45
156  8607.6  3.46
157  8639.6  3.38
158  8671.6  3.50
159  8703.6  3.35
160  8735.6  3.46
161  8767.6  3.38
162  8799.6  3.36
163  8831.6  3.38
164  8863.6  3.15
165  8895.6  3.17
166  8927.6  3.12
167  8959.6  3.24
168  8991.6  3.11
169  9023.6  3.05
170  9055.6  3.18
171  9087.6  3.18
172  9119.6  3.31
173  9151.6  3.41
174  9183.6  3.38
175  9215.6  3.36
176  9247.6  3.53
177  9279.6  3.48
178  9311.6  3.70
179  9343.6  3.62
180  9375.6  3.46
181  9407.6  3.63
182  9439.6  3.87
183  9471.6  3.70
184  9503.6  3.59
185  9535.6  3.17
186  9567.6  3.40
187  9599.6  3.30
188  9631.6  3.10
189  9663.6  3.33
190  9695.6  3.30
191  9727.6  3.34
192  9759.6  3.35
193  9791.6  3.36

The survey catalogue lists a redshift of 0.25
